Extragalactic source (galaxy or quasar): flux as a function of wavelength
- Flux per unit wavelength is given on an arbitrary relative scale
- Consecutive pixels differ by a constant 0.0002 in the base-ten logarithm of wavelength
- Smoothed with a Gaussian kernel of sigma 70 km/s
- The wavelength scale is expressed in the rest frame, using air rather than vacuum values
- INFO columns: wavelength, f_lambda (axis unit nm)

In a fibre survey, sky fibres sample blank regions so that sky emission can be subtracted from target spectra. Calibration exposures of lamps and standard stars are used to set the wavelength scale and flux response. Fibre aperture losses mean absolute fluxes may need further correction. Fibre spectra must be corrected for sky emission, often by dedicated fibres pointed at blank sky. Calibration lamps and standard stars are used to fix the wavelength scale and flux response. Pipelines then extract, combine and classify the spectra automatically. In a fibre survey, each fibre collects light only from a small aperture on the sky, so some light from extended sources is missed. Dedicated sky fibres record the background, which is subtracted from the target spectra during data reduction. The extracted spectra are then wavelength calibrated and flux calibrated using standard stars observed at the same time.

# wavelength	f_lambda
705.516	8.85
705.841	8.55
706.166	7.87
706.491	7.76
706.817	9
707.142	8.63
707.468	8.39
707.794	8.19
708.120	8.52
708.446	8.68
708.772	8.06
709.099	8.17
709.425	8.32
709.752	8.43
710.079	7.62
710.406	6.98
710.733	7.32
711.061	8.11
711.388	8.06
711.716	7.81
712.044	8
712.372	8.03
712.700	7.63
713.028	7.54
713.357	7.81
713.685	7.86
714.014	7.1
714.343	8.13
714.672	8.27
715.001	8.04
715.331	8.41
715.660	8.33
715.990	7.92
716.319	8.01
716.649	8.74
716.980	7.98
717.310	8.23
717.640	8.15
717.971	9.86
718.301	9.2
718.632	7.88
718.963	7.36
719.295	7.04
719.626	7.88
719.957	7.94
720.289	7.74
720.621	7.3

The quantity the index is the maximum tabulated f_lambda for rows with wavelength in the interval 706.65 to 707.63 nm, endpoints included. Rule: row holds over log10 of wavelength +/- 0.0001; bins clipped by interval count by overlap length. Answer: 9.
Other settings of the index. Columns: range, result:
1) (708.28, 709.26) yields 8.68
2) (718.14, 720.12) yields 9.2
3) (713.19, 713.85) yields 7.86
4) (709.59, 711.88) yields 8.43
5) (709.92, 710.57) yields 7.62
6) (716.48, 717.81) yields 8.74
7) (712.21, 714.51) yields 8.13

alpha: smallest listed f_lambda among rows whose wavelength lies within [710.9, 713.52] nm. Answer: 7.54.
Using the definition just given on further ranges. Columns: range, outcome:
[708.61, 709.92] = 8.06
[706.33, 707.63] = 7.76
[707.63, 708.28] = 8.19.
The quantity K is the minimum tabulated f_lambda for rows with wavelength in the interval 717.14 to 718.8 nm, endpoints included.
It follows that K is 7.88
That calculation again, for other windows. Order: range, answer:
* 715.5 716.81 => 7.92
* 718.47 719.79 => 7.04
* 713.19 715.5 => 7.1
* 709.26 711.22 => 6.98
